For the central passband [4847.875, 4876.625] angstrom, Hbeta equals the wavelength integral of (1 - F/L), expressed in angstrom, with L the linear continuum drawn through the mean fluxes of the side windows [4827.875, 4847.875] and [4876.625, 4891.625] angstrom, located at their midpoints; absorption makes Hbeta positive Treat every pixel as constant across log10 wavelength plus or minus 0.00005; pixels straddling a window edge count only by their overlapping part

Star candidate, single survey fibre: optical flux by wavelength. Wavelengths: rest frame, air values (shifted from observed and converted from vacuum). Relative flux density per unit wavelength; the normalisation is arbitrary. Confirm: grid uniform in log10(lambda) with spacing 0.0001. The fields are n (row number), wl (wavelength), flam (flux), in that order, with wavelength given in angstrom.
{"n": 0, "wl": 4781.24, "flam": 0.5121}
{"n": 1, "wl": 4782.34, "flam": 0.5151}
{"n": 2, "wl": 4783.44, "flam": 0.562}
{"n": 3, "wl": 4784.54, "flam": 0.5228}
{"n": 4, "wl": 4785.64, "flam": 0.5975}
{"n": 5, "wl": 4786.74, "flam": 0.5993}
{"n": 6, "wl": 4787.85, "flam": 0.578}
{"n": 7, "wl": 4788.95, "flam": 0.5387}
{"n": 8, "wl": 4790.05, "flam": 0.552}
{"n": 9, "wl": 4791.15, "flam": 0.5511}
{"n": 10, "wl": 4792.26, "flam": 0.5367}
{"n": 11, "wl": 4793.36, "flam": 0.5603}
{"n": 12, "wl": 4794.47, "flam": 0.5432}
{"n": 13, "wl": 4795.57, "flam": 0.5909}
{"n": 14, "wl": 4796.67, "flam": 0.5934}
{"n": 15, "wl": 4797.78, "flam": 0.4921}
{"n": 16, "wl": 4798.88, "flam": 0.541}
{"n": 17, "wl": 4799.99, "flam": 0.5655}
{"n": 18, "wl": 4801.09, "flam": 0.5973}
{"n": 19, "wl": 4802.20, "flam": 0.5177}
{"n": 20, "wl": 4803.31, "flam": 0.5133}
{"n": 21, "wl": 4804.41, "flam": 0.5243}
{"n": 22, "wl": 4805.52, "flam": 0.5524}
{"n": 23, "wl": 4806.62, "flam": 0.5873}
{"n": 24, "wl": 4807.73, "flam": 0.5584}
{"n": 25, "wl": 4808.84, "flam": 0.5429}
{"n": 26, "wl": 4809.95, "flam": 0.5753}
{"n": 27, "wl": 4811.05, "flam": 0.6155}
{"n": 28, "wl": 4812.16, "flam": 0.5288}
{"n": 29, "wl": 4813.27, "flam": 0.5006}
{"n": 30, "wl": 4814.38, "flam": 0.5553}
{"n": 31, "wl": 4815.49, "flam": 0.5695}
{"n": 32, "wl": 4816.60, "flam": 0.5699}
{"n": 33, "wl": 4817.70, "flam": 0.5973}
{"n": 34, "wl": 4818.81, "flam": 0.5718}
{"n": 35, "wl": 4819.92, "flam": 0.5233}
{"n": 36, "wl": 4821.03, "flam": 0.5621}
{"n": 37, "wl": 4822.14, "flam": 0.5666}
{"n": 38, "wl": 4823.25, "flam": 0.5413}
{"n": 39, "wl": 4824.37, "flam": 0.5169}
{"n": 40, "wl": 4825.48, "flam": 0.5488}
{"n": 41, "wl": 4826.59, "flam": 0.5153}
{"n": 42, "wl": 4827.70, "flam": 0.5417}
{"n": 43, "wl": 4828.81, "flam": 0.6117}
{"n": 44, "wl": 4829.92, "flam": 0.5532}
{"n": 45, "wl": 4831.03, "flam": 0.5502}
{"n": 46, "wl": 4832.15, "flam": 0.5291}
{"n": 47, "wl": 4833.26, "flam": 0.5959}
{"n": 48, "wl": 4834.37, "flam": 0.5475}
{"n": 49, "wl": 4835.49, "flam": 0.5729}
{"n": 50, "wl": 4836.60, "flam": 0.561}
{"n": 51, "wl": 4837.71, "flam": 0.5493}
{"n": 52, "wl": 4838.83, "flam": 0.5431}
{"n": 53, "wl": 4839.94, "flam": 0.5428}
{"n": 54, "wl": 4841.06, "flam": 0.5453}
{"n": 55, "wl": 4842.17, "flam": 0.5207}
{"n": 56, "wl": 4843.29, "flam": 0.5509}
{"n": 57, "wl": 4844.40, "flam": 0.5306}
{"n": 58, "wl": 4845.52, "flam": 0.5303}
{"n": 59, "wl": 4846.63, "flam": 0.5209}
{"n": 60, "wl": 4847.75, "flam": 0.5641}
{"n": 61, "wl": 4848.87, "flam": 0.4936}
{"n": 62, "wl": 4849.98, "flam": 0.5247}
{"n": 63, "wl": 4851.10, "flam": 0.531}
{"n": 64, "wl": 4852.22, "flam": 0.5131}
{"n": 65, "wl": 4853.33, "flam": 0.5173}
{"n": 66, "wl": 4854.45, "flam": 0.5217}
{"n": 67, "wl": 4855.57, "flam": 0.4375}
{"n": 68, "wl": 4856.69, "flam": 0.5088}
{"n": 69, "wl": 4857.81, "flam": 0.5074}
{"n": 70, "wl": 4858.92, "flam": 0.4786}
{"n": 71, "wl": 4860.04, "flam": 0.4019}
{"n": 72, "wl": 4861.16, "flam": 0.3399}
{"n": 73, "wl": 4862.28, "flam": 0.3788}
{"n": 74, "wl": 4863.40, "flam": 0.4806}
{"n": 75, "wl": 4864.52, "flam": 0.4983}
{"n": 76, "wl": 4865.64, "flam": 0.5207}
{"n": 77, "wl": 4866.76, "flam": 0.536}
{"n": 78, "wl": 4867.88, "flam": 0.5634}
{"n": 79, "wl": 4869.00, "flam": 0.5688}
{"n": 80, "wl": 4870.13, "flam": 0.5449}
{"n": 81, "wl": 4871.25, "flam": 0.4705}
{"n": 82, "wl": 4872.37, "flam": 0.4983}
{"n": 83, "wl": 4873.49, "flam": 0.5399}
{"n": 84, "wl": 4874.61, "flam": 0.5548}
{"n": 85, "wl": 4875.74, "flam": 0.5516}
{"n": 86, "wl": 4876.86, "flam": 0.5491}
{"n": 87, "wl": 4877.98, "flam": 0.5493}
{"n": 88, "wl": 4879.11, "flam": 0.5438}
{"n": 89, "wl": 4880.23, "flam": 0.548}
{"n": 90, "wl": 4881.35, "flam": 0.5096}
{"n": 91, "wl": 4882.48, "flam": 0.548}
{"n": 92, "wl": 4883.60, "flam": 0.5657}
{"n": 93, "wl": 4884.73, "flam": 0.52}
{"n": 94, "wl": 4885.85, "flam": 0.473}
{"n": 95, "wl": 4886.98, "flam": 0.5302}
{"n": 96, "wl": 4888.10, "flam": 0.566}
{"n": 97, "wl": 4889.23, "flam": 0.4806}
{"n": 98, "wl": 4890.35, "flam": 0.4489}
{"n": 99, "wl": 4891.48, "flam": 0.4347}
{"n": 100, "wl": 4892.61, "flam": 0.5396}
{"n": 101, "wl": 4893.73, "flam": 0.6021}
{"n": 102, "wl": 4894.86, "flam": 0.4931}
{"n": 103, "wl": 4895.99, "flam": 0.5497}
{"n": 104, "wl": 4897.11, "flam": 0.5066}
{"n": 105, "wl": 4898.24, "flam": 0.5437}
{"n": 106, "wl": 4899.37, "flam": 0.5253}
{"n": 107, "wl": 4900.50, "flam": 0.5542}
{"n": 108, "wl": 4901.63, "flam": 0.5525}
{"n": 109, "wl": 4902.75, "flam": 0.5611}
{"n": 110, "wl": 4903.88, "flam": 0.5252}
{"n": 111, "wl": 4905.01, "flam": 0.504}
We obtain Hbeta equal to 1.8 angstrom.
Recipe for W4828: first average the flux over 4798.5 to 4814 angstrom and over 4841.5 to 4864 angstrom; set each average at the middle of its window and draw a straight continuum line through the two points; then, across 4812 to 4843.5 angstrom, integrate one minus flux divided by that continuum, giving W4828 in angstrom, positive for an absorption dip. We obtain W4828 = -1.6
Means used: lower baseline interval 0.551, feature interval 0.551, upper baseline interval 0.493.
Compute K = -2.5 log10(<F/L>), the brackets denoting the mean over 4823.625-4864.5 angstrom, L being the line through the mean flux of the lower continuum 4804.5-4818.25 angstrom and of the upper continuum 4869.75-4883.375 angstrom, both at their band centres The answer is 0.06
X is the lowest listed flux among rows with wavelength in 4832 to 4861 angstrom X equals 0.4019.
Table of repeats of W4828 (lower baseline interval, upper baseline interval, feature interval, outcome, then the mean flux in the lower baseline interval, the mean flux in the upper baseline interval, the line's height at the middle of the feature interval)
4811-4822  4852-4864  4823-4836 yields -0.6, 0.557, 0.461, 0.527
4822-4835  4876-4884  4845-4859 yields 0.9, 0.551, 0.545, 0.548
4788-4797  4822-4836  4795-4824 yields 0.0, 0.559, 0.552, 0.556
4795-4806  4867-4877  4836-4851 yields 0.1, 0.549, 0.537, 0.542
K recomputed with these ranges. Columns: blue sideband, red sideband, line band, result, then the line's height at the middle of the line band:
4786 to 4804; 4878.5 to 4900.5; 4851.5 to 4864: 0.15 mag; 0.534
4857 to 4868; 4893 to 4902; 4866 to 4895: -0.05 mag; 0.505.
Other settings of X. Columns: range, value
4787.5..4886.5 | 0.3399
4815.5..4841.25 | 0.5153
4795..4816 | 0.4921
